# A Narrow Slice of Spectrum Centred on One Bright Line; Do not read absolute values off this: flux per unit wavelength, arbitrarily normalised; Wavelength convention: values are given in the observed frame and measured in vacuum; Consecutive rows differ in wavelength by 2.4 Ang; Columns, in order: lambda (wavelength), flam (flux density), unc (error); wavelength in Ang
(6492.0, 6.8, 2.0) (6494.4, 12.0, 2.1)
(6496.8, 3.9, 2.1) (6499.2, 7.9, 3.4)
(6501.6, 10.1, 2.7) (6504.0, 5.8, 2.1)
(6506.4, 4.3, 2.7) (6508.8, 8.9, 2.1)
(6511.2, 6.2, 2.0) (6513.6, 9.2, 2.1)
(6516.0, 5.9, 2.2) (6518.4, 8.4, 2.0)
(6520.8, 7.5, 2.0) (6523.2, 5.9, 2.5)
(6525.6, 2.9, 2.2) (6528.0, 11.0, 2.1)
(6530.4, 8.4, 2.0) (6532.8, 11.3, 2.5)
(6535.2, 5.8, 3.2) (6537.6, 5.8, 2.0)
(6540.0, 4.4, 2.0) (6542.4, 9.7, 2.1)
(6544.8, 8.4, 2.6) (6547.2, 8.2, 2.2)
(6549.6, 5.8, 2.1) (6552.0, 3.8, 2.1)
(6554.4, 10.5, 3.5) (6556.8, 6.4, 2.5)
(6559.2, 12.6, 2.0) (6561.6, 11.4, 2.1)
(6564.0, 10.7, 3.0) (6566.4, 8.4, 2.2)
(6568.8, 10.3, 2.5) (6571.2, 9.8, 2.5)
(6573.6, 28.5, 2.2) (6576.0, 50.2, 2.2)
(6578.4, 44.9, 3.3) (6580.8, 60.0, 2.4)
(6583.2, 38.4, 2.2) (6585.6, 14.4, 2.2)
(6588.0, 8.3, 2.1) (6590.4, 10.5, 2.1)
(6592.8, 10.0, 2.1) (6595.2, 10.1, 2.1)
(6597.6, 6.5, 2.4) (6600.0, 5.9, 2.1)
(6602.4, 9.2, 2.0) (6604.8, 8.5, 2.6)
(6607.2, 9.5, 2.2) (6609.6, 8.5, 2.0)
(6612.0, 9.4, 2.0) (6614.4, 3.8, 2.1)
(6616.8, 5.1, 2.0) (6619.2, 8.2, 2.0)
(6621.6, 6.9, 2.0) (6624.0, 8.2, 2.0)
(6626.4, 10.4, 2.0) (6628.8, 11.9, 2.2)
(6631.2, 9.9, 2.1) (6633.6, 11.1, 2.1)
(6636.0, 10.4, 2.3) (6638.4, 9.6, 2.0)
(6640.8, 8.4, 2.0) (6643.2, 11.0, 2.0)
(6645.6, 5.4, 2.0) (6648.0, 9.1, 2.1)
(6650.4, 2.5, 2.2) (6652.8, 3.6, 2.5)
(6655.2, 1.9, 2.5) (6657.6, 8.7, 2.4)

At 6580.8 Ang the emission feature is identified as [O II]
